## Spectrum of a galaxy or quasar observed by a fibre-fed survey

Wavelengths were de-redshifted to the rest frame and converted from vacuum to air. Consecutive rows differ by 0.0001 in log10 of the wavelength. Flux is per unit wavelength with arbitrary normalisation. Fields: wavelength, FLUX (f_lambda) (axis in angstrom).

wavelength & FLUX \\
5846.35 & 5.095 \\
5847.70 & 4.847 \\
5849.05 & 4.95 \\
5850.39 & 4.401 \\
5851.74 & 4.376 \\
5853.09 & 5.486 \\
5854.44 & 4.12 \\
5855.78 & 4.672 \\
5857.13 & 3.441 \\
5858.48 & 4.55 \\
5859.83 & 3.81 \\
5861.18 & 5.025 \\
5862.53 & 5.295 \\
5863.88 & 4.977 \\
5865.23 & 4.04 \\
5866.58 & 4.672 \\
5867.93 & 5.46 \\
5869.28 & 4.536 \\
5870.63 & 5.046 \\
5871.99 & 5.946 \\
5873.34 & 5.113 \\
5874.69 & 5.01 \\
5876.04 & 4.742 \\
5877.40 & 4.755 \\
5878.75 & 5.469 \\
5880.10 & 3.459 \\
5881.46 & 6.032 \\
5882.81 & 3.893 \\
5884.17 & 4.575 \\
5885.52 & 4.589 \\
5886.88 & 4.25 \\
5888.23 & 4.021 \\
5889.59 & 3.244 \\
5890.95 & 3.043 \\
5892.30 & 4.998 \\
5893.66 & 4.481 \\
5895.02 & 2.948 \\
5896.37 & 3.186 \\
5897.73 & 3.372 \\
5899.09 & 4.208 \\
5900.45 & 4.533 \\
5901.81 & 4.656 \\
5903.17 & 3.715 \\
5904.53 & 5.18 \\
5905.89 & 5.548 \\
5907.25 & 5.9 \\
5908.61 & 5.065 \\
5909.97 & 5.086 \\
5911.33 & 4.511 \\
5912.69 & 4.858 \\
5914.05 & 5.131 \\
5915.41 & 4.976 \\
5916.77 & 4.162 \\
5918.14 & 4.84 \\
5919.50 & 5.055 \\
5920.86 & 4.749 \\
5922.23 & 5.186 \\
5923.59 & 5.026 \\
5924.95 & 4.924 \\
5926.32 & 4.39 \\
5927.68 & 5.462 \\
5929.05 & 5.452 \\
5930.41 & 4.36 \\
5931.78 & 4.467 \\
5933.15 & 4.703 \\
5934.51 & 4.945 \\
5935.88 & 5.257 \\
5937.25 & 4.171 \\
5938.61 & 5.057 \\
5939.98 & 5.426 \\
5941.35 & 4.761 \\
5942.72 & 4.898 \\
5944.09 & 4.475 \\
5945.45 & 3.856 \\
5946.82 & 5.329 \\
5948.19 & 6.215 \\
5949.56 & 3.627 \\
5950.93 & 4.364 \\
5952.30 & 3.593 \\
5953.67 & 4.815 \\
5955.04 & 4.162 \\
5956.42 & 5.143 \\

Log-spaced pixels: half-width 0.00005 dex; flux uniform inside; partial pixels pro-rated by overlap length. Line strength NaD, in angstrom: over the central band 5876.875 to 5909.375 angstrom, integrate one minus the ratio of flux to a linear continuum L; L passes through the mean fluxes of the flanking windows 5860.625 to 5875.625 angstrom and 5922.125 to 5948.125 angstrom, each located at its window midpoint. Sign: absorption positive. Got 3.8 angstrom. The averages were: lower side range 5.01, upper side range 4.88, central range 4.38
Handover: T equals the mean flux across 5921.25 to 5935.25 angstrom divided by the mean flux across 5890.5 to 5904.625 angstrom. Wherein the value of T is 1.22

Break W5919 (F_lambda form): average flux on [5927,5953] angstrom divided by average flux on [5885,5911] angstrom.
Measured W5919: 1.1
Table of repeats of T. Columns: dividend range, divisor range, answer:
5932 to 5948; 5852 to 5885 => 1.02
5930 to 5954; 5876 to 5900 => 1.12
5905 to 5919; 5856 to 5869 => 1.09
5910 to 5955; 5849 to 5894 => 1.04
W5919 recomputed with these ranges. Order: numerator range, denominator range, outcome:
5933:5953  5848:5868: 1.03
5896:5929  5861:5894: 1.02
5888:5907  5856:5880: 0.86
